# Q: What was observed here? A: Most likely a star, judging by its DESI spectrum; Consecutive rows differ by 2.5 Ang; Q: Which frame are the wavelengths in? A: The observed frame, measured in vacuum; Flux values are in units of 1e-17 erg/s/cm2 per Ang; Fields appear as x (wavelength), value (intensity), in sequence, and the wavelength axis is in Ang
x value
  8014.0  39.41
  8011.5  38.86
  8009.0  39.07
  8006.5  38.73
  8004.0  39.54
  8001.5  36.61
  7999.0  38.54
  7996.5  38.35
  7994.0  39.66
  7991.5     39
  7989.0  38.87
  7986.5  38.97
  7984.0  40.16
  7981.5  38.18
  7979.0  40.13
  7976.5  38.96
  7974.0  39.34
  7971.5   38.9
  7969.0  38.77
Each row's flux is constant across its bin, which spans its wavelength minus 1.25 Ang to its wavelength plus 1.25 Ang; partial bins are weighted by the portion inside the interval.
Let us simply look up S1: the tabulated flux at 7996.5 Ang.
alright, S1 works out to 38.35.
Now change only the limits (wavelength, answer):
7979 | 40.13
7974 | 39.34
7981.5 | 38.18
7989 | 38.87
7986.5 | 38.97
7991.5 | 39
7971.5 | 38.9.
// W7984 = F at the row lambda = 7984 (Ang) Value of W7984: 40.16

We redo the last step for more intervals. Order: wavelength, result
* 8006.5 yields 38.73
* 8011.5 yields 38.86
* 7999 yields 38.54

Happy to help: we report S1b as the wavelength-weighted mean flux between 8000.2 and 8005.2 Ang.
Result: 38.1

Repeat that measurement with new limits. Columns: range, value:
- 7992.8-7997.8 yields 39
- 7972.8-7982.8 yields 39.2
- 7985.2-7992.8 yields 39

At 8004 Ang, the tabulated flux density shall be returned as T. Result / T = 39.54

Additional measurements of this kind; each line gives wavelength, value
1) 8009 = 39.07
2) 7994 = 39.66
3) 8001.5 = 36.61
